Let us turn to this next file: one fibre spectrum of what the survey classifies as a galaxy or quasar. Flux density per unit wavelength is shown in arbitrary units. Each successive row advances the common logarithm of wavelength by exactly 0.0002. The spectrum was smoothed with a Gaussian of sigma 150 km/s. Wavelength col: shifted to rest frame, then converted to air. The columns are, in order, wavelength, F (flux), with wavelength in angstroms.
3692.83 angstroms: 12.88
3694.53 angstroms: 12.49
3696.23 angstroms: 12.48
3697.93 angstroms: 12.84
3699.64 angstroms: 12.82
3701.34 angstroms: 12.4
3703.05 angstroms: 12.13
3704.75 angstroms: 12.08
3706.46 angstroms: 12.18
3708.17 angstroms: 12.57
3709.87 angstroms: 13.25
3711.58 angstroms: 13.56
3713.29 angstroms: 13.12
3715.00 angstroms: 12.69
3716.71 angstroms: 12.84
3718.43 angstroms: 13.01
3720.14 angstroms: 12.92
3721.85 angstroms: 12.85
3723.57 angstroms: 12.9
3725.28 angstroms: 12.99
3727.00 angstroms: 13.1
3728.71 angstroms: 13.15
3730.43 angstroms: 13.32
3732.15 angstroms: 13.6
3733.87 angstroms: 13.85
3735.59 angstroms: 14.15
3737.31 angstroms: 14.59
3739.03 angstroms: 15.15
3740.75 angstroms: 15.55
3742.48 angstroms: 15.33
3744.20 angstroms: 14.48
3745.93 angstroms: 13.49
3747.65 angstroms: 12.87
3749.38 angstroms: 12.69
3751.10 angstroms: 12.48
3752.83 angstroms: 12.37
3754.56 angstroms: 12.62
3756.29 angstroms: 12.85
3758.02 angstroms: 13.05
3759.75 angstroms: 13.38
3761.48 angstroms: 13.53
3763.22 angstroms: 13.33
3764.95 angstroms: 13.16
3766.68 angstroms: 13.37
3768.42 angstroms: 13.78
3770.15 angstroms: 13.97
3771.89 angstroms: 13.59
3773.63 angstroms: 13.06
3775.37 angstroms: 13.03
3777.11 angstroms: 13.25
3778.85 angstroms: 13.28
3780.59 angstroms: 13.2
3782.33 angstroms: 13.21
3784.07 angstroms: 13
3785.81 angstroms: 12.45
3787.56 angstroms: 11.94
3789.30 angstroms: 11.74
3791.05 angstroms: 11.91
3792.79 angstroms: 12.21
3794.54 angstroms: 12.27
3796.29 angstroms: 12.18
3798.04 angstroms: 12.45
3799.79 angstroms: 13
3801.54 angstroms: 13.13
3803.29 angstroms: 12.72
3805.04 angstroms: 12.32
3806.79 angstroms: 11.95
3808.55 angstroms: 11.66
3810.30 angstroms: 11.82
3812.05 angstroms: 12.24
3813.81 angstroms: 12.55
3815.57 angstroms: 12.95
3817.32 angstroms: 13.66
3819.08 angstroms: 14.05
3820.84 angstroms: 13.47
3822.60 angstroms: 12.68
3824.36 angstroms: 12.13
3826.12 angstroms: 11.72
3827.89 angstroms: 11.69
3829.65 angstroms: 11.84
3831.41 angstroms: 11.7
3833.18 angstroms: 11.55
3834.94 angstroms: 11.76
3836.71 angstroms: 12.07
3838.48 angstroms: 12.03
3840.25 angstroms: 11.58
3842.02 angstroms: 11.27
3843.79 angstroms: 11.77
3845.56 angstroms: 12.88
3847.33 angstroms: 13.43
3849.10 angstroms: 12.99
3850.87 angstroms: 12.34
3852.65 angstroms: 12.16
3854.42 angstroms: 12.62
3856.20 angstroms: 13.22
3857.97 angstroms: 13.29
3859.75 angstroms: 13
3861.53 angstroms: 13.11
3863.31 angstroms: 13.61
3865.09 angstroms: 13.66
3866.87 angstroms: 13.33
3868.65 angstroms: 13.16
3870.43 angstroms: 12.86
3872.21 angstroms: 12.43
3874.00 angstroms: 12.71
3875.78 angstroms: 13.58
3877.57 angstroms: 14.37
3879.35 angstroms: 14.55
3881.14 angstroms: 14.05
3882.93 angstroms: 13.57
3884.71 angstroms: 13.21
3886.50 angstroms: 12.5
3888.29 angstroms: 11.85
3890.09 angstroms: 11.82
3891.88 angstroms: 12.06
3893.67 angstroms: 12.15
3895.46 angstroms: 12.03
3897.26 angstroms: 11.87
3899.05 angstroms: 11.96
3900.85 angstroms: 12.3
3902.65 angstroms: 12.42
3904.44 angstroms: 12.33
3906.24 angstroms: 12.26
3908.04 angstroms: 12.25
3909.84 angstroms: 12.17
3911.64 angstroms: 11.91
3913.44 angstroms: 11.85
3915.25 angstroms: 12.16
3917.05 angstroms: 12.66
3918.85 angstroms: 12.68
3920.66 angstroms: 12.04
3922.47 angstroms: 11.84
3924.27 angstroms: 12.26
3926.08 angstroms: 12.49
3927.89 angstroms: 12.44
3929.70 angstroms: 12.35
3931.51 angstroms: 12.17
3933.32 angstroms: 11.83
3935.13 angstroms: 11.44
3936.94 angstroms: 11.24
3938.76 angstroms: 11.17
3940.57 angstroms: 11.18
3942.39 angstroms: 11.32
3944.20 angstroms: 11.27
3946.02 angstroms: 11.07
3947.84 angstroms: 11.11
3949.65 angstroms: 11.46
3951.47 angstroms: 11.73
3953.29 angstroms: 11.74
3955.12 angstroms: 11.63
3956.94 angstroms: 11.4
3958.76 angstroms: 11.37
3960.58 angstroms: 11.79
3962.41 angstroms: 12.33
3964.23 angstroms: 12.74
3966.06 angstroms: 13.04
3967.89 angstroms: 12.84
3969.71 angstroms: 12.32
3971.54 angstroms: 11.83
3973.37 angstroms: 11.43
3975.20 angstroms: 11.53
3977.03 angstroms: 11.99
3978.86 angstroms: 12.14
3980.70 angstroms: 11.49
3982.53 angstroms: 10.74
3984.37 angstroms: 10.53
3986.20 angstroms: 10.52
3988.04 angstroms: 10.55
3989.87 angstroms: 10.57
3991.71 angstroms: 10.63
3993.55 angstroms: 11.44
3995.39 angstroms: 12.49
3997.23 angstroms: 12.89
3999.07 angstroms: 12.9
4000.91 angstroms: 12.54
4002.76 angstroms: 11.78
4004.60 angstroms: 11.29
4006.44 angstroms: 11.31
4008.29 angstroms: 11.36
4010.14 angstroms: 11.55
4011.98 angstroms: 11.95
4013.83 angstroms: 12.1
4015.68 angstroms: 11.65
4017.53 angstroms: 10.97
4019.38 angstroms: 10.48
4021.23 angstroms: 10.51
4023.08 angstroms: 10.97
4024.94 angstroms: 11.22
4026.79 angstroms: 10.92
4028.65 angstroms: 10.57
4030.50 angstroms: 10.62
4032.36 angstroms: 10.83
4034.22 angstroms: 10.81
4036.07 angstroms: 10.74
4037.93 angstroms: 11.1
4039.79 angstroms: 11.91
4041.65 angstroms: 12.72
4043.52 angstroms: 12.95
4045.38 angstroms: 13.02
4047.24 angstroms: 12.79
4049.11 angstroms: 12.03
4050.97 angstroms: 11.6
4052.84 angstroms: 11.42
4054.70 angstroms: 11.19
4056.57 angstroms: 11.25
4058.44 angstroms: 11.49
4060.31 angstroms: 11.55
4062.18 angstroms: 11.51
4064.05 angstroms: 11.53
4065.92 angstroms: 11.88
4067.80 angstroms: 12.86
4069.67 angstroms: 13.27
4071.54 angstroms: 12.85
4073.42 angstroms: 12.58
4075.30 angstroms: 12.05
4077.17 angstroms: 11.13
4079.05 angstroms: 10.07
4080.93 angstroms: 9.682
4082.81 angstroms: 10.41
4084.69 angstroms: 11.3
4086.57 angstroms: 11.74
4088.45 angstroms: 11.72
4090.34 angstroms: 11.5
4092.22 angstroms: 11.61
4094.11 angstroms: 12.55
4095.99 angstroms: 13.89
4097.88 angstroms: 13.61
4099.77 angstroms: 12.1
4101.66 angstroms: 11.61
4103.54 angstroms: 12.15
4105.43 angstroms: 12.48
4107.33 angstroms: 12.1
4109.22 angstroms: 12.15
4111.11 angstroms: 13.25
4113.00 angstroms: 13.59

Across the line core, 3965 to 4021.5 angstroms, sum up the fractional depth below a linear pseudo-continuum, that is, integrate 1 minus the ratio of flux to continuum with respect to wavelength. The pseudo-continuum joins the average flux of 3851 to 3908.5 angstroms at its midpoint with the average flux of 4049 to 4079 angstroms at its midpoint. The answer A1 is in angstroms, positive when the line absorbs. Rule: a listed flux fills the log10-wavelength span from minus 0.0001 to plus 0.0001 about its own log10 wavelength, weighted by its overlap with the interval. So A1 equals 2.80 angstroms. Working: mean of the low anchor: 12.8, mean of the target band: 11.6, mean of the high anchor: 11.8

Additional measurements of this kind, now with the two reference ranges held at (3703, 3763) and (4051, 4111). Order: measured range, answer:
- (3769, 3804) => 0.77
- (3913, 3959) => 2.55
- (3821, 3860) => 1.76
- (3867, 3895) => -0.66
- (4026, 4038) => 1.28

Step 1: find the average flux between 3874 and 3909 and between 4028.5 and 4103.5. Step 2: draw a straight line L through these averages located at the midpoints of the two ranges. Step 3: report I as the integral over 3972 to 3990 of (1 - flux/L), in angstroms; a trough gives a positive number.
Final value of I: 1.52 angstroms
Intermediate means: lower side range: 12.7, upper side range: 11.8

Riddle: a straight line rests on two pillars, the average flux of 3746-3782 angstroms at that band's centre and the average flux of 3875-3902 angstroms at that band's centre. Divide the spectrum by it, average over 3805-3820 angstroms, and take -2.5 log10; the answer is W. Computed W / 0.03 mag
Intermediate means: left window 13.2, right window 12.8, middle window 12.6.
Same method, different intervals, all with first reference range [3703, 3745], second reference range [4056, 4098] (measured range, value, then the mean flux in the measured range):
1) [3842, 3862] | 0.01 mag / 12.7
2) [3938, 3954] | 0.10 mag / 11.3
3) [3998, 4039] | 0.07 mag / 11.3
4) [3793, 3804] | 0.04 mag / 12.6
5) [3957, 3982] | 0.02 mag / 12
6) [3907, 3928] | 0.03 mag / 12.2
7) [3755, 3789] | 0.01 mag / 13.1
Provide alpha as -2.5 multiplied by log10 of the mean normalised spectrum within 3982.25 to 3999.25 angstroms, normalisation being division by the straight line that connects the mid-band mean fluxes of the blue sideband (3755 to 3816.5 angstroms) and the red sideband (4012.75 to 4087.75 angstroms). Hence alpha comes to 0.05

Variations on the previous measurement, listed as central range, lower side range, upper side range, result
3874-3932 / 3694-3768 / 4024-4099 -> -0.01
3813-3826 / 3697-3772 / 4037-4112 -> 0.00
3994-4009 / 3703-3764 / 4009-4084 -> -0.03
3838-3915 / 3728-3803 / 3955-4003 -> -0.02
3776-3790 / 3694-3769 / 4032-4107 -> 0.02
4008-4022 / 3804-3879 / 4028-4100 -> 0.06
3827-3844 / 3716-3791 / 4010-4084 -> 0.10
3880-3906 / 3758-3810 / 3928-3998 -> -0.03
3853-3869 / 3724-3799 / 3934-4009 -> -0.06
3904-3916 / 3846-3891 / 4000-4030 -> 0.04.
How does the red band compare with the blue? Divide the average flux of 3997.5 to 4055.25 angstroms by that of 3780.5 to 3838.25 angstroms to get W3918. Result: 0.93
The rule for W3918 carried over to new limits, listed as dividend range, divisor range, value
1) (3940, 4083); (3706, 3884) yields 0.89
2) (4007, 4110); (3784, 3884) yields 0.92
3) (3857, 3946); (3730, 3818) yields 0.95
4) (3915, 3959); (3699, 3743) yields 0.88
